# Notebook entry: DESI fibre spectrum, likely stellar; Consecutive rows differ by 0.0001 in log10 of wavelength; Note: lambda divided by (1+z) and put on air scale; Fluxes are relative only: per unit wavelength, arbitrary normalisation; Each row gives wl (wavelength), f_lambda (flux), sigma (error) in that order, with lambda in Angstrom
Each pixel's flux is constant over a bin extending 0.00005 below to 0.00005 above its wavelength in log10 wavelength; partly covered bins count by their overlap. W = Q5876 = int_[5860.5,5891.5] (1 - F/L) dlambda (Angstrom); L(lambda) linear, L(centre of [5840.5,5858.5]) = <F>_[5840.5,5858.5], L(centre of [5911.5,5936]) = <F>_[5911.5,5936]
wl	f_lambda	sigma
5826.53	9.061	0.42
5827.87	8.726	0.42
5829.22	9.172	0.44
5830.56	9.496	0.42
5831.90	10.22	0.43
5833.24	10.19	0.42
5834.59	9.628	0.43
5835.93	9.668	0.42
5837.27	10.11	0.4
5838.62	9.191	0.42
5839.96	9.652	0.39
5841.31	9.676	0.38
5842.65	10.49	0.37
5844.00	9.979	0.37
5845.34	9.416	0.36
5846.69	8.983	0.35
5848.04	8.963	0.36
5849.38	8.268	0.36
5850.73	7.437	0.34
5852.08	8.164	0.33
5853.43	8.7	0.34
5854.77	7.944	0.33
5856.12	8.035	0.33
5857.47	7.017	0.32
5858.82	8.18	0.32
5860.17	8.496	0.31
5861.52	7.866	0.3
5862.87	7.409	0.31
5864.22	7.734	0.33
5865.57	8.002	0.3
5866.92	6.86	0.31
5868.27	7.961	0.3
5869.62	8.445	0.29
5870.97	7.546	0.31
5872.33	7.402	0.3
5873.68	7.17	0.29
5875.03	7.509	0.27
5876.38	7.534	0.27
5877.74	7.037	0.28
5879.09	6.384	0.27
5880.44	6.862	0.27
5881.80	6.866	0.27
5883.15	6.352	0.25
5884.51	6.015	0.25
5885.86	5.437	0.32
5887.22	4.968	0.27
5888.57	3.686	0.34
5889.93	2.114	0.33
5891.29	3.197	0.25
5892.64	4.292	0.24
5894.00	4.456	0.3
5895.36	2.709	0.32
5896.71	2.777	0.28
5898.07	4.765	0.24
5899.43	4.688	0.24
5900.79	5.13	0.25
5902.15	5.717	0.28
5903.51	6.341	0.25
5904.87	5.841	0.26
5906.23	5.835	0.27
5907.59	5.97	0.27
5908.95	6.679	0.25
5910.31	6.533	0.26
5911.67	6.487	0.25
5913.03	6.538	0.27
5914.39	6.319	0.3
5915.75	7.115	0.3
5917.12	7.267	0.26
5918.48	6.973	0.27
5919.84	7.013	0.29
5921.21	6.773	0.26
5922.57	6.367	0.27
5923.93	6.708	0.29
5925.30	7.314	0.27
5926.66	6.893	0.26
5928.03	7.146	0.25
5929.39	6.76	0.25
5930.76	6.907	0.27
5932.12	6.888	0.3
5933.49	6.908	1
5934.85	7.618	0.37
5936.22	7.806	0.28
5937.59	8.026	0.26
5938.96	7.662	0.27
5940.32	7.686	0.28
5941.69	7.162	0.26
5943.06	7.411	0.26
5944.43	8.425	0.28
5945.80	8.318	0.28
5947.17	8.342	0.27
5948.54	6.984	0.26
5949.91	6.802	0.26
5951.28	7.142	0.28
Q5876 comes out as 5.7 Angstrom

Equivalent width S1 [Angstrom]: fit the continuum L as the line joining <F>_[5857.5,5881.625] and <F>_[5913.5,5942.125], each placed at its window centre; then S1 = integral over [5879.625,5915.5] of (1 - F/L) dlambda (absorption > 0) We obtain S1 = 10.0 Angstrom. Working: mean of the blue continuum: 7.52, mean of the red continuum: 7.11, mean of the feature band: 5.28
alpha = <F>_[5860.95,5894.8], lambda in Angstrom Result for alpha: 6.34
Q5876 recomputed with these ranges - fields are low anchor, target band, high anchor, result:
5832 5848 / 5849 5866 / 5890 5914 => 0.9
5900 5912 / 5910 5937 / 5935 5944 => -0.2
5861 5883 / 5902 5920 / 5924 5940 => 2.0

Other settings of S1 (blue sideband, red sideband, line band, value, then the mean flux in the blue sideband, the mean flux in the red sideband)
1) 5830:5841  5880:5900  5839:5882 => -4.5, 9.77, 4.58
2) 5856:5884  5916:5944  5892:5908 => 5.3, 7.44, 7.17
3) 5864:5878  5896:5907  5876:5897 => 4.5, 7.57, 5.14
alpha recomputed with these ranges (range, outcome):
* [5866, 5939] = 6.26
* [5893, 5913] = 5.31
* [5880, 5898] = 4.57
